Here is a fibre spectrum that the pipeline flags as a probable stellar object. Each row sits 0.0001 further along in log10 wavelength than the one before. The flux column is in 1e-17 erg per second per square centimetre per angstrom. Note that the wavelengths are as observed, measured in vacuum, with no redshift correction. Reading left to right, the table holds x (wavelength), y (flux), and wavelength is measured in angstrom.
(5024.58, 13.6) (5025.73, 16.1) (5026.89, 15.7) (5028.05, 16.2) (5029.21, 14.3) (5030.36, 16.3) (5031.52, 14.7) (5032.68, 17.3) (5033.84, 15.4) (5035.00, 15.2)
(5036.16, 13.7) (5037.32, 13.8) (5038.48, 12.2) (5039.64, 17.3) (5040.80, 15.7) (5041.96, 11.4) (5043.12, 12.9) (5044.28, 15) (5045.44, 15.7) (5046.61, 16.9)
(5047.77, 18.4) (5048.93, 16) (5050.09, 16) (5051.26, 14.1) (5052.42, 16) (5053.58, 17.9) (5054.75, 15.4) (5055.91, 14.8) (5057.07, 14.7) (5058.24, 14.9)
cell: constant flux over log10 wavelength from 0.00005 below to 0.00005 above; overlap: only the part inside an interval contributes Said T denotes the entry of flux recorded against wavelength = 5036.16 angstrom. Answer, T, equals 13.7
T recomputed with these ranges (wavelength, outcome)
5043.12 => 12.9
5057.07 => 14.7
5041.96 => 11.4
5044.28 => 15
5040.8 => 15.7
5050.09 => 16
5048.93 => 16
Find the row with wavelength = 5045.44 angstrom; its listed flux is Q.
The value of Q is 15.7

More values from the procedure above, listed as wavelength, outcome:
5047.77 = 18.4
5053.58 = 17.9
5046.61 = 16.9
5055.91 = 14.8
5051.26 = 14.1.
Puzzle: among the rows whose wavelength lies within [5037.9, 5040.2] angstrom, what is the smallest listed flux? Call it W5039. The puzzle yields 12.2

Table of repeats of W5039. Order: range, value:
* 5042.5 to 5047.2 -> 12.9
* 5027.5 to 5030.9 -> 14.3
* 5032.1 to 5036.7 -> 13.7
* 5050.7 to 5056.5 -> 14.1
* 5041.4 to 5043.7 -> 11.4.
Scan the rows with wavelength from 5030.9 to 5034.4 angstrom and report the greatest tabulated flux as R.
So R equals 17.3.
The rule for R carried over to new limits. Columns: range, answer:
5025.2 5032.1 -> 16.3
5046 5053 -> 18.4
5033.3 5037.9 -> 15.4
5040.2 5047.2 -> 16.9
